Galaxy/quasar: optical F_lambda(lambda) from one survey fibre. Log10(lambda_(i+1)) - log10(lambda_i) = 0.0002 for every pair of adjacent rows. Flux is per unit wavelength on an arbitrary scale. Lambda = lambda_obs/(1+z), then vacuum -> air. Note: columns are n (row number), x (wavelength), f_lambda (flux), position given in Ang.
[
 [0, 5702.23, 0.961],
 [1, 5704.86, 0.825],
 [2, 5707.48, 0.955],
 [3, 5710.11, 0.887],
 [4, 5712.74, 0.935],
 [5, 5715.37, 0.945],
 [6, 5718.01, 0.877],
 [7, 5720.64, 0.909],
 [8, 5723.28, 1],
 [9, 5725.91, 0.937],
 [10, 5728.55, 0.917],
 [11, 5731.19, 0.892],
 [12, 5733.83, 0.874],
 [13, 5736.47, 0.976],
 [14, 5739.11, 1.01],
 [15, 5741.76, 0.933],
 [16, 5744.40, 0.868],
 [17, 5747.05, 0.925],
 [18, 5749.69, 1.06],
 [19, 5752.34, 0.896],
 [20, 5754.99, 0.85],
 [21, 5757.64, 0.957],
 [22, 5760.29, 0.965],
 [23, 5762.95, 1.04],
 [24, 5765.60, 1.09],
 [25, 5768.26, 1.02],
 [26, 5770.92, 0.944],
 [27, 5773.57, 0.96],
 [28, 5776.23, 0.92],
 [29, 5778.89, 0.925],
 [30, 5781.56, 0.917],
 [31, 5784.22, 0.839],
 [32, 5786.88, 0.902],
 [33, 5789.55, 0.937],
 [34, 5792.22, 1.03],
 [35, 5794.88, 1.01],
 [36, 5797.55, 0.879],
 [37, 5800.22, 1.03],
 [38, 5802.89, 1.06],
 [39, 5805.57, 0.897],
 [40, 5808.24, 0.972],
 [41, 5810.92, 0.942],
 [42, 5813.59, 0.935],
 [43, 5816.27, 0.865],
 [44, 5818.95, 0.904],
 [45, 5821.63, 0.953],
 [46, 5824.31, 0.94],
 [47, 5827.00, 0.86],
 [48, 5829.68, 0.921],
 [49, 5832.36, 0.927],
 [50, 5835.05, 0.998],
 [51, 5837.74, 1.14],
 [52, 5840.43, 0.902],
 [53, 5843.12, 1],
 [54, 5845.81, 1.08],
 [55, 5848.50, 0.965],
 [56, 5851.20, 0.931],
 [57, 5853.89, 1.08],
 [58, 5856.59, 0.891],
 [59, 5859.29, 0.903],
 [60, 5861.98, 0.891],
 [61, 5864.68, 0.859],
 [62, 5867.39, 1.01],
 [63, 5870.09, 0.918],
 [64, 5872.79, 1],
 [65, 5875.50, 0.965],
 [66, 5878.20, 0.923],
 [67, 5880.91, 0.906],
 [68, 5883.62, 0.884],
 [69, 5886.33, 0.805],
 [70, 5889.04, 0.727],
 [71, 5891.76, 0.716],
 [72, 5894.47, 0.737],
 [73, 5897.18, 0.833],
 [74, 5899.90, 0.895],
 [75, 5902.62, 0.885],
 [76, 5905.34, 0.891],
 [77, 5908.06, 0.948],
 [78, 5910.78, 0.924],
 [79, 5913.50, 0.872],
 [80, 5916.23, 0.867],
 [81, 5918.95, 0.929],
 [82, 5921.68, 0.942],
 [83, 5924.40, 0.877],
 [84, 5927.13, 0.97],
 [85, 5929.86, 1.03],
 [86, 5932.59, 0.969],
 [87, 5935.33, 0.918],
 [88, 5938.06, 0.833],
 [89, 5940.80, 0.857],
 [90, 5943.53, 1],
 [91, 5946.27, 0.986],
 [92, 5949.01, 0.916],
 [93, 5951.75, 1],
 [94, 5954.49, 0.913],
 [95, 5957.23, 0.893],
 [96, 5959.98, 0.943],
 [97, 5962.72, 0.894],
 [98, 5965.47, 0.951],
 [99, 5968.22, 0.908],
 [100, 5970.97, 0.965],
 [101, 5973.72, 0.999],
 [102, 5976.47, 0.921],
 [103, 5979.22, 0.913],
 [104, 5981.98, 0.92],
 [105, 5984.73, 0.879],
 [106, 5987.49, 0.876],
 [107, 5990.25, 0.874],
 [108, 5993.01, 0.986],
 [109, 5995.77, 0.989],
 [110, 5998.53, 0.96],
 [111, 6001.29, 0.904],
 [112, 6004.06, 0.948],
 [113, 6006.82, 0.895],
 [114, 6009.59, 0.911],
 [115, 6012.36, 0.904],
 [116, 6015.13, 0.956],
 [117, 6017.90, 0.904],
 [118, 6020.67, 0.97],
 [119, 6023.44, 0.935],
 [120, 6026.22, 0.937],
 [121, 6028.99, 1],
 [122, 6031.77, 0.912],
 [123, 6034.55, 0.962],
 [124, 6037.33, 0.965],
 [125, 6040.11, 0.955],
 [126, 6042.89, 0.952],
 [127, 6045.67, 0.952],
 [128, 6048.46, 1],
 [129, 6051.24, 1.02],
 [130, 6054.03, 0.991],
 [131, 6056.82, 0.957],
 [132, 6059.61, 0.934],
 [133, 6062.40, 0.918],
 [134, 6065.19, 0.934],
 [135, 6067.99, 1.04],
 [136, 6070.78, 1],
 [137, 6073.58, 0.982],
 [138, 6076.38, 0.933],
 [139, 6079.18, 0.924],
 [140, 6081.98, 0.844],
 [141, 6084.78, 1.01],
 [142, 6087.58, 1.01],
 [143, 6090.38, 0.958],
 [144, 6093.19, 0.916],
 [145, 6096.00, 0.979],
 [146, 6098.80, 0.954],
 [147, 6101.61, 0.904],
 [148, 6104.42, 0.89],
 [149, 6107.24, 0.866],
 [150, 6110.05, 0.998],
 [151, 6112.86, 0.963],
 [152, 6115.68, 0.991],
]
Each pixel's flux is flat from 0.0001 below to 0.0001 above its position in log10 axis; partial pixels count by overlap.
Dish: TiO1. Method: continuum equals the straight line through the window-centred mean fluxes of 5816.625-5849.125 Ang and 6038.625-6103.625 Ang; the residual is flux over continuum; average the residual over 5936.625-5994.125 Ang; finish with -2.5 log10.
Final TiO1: 0.04 mag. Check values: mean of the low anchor 0.963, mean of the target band 0.925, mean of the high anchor 0.959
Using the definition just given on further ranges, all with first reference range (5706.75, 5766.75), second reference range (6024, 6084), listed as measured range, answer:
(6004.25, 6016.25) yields 0.043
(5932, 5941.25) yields 0.072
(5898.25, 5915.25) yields 0.060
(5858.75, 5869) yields 0.037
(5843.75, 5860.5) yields -0.032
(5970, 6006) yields 0.026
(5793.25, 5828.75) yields 0.004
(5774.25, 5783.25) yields 0.029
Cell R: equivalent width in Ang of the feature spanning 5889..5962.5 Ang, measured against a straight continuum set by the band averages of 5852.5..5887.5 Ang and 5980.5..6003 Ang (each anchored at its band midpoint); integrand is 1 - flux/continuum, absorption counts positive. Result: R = 1.8 Ang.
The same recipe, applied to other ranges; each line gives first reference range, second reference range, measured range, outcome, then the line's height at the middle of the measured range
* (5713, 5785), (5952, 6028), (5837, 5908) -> 1.9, 0.936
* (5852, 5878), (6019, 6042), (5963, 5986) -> 0.5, 0.951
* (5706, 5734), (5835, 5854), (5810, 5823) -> 0.9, 0.989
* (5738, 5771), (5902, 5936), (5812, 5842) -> 0.2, 0.949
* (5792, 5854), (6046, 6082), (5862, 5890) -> 1.8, 0.964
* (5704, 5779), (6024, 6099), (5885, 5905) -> 3.1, 0.951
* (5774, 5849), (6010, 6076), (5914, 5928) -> 0.6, 0.955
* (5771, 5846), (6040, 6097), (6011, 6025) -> 0.4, 0.96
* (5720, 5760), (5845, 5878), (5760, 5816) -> -1.1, 0.943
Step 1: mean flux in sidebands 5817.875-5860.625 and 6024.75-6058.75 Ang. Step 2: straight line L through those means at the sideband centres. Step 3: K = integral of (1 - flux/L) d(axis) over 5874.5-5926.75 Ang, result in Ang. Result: 5.0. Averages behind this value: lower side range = 0.962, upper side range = 0.966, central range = 0.871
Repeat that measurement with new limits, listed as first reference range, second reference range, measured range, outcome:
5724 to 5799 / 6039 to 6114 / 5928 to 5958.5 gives 0.4 Ang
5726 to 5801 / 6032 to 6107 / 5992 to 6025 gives 0.5 Ang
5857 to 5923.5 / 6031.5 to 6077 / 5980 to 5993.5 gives 0.4 Ang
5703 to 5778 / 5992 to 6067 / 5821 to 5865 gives -0.6 Ang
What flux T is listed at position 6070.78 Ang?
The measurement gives 1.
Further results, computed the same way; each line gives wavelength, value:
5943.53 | 1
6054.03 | 0.991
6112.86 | 0.963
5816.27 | 0.865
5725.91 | 0.937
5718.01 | 0.877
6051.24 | 1.02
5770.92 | 0.944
